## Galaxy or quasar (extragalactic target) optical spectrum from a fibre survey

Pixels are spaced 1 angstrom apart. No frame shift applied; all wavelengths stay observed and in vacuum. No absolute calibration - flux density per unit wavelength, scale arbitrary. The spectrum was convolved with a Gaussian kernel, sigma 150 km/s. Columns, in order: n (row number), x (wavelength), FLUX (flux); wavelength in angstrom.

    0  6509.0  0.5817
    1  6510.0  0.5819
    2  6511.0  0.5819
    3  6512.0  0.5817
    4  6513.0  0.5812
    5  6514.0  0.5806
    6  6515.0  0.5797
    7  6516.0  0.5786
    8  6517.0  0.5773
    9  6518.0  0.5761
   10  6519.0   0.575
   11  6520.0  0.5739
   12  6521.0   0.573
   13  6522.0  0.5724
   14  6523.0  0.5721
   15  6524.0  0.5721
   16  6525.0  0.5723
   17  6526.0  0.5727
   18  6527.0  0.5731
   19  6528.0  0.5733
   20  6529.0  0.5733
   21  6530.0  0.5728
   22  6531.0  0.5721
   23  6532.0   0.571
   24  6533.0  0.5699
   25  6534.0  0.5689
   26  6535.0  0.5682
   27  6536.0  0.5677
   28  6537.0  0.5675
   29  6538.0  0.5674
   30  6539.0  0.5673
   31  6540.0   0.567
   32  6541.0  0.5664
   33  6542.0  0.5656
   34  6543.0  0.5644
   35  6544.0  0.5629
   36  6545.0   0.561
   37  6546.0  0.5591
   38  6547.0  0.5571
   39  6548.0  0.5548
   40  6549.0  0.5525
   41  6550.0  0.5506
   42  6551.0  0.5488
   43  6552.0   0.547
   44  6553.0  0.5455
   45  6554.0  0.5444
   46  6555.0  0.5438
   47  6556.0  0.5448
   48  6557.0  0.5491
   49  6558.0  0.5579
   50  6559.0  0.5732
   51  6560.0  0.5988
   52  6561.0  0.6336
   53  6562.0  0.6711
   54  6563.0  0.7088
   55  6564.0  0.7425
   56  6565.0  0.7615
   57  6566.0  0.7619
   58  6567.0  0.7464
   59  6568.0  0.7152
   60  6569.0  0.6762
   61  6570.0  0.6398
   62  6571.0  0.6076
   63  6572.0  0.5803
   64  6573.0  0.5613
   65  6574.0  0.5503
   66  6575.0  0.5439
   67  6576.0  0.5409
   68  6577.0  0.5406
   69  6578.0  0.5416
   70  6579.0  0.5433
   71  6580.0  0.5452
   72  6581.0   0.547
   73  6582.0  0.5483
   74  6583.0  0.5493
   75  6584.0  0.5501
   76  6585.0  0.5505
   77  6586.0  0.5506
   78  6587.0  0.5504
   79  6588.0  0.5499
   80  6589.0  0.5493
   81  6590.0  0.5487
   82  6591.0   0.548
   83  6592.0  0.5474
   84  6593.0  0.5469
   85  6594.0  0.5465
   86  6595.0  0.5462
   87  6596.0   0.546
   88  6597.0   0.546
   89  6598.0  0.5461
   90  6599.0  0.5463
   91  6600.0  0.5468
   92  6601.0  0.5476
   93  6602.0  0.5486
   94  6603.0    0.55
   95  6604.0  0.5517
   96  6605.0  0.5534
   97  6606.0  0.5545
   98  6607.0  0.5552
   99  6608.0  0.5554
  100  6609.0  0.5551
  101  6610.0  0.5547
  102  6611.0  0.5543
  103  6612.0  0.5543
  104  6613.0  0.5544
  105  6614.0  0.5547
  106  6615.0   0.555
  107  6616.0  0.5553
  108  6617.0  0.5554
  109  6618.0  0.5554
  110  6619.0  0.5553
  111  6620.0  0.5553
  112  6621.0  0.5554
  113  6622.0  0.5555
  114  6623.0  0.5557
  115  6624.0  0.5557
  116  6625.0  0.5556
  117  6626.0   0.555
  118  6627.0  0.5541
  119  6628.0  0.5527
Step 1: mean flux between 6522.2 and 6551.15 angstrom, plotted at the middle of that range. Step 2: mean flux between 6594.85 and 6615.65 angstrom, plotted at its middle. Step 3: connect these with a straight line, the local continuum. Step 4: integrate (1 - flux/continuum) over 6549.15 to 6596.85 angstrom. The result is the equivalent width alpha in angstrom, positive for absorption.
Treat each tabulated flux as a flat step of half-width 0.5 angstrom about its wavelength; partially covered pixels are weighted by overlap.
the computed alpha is -2.2 angstrom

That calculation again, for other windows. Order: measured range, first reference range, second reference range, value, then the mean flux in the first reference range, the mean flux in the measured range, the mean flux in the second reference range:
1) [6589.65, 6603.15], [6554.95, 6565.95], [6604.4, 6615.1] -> 0.7 angstrom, 0.635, 0.547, 0.555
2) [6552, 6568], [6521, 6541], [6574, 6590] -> -2.2 angstrom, 0.571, 0.632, 0.547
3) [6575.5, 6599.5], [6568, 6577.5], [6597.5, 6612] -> 1.0 angstrom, 0.589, 0.547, 0.552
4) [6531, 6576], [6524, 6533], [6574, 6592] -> -2.7 angstrom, 0.572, 0.594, 0.547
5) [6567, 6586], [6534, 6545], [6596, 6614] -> -0.7 angstrom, 0.566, 0.578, 0.551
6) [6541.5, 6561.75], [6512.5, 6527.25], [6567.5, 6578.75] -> 0.8 angstrom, 0.575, 0.562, 0.59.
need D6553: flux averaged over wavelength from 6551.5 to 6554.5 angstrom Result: 0.546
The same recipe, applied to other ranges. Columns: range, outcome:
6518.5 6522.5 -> 0.574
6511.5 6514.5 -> 0.581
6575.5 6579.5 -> 0.542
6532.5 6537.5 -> 0.568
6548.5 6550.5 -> 0.552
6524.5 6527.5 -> 0.573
